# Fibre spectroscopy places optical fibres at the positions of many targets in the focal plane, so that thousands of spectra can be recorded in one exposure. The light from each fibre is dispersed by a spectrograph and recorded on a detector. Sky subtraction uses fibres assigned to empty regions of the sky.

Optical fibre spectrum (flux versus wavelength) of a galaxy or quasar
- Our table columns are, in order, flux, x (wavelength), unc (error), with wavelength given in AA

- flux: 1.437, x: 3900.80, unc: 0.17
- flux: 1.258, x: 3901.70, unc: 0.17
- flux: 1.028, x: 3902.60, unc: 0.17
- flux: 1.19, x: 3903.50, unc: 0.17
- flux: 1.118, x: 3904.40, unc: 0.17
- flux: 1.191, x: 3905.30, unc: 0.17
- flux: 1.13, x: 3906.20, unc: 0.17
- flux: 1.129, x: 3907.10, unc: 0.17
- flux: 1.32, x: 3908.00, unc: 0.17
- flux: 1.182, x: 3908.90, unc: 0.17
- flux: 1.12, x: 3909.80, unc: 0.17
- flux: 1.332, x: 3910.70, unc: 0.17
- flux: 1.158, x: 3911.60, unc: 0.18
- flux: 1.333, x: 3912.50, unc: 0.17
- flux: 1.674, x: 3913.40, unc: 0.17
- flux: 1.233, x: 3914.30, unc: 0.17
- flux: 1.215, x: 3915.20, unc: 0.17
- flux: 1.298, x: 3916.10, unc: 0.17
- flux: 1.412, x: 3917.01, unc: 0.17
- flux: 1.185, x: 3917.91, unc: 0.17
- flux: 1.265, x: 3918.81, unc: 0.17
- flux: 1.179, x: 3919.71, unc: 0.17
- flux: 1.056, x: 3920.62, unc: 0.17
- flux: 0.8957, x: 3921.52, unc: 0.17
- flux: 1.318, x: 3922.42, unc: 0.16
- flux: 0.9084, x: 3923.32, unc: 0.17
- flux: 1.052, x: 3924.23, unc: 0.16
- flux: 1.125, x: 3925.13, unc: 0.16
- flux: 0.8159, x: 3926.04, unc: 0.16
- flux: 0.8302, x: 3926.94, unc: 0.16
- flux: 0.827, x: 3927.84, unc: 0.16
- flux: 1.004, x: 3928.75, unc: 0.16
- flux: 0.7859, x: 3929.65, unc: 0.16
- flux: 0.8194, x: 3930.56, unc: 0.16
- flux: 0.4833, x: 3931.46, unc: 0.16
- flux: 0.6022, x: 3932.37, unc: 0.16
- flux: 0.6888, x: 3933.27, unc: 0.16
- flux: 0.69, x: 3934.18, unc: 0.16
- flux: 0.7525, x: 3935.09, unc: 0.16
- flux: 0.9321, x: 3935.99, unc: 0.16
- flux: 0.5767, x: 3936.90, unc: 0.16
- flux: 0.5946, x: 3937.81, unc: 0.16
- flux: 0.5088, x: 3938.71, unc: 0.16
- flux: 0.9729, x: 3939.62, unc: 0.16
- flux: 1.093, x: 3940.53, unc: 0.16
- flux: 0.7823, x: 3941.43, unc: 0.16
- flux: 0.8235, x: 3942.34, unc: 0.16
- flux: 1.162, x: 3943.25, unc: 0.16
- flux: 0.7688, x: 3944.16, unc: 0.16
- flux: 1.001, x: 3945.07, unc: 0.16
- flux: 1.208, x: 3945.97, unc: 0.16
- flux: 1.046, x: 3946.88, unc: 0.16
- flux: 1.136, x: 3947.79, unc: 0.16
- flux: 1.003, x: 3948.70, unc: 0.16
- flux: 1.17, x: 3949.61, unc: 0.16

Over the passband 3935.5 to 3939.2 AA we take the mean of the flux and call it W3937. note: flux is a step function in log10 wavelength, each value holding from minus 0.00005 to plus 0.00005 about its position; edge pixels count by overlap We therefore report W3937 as 0.658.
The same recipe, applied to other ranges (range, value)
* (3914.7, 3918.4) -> 1.28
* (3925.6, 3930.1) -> 0.854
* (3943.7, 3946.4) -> 0.993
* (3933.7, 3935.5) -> 0.717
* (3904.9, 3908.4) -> 1.19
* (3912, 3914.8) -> 1.41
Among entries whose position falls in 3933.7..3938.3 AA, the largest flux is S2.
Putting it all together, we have 0.9321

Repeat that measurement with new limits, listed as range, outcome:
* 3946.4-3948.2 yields 1.136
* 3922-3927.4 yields 1.318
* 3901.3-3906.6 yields 1.258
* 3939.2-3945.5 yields 1.162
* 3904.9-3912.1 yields 1.332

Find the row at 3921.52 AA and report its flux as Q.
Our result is 0.8957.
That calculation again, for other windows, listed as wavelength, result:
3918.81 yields 1.265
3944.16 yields 0.7688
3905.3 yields 1.191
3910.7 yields 1.332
